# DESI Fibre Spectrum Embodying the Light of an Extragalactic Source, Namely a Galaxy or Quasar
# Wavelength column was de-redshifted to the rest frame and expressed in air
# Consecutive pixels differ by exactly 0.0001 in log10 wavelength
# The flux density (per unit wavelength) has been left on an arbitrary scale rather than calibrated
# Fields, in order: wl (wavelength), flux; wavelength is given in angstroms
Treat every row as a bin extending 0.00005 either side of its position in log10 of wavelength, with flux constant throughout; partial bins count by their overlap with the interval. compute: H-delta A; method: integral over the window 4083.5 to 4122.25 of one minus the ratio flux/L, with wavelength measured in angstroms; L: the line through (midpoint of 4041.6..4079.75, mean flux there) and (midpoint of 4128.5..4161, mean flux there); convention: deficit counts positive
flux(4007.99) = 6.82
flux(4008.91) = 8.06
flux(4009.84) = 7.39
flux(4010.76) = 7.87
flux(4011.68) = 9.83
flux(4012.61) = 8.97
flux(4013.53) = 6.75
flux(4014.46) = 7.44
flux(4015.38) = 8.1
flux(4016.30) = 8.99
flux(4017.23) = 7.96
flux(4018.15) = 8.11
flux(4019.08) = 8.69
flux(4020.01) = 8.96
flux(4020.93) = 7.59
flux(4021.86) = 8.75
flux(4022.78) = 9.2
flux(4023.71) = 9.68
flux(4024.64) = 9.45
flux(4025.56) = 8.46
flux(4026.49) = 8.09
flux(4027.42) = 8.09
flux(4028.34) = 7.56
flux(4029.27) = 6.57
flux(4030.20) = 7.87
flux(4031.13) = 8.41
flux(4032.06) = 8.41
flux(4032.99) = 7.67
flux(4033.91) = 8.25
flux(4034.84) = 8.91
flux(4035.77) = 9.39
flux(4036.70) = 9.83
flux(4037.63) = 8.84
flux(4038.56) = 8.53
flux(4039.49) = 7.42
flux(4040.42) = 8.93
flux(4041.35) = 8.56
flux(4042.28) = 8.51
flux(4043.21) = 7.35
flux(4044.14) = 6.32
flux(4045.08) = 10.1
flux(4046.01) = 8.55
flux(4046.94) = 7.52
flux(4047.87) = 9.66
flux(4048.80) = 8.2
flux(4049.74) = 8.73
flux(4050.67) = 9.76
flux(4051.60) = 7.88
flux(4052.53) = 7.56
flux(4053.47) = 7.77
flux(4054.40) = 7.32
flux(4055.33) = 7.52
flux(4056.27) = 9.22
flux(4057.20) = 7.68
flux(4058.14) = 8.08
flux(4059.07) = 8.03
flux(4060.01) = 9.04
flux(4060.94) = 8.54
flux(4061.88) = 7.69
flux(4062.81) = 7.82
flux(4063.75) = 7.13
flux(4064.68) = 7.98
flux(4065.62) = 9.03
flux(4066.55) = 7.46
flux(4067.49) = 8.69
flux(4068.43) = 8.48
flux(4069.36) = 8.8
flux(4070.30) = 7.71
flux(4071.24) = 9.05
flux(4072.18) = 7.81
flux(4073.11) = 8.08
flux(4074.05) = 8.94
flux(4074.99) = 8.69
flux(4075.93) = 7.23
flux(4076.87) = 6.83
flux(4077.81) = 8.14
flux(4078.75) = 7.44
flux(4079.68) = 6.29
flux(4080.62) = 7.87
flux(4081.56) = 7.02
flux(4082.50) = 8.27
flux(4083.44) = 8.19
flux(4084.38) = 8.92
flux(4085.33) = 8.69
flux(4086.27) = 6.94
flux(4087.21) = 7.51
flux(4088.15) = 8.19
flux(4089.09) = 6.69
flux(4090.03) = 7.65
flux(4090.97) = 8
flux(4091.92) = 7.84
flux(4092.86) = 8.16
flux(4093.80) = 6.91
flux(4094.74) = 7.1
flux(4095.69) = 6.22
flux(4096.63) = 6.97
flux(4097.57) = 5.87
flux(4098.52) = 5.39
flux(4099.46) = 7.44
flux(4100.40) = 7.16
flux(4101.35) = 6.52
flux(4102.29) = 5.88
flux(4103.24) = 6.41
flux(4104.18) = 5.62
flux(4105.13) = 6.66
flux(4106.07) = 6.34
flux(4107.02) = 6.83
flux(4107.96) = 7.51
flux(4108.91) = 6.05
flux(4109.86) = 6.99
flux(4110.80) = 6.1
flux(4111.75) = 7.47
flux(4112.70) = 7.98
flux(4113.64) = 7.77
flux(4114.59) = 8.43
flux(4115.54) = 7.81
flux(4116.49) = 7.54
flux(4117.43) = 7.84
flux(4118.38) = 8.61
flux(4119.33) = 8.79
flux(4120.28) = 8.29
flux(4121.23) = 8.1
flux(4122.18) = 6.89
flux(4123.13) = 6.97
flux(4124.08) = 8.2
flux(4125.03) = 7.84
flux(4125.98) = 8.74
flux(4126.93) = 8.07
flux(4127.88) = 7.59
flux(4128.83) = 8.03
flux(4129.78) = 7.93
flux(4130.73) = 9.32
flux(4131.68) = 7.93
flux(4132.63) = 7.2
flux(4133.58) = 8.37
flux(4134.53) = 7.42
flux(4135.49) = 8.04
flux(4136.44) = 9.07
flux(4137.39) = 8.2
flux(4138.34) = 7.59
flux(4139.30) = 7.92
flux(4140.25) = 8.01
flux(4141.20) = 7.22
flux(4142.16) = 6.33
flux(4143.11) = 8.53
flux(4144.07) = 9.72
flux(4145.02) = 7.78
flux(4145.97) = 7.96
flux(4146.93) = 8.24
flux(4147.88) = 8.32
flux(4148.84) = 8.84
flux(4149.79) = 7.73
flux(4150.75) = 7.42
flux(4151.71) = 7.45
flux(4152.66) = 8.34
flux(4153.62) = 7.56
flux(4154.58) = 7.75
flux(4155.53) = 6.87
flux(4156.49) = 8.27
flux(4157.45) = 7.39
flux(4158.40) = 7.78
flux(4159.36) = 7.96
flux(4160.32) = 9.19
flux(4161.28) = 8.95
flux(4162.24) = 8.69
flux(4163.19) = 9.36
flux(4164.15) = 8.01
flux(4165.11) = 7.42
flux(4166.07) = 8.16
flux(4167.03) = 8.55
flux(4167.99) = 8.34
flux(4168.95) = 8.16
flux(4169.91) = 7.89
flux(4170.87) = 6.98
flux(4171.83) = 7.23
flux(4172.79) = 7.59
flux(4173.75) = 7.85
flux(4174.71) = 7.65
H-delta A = 3.8 angstroms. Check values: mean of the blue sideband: 8.13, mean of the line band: 7.28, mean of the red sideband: 8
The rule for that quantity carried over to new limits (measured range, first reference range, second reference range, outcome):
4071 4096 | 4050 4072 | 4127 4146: 1.3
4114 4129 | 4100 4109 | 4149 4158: -2.3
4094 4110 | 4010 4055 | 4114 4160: 3.1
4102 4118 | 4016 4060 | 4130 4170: 2.2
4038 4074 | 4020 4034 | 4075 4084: -1.6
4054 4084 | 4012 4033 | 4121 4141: 0.5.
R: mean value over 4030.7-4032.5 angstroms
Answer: 8.4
